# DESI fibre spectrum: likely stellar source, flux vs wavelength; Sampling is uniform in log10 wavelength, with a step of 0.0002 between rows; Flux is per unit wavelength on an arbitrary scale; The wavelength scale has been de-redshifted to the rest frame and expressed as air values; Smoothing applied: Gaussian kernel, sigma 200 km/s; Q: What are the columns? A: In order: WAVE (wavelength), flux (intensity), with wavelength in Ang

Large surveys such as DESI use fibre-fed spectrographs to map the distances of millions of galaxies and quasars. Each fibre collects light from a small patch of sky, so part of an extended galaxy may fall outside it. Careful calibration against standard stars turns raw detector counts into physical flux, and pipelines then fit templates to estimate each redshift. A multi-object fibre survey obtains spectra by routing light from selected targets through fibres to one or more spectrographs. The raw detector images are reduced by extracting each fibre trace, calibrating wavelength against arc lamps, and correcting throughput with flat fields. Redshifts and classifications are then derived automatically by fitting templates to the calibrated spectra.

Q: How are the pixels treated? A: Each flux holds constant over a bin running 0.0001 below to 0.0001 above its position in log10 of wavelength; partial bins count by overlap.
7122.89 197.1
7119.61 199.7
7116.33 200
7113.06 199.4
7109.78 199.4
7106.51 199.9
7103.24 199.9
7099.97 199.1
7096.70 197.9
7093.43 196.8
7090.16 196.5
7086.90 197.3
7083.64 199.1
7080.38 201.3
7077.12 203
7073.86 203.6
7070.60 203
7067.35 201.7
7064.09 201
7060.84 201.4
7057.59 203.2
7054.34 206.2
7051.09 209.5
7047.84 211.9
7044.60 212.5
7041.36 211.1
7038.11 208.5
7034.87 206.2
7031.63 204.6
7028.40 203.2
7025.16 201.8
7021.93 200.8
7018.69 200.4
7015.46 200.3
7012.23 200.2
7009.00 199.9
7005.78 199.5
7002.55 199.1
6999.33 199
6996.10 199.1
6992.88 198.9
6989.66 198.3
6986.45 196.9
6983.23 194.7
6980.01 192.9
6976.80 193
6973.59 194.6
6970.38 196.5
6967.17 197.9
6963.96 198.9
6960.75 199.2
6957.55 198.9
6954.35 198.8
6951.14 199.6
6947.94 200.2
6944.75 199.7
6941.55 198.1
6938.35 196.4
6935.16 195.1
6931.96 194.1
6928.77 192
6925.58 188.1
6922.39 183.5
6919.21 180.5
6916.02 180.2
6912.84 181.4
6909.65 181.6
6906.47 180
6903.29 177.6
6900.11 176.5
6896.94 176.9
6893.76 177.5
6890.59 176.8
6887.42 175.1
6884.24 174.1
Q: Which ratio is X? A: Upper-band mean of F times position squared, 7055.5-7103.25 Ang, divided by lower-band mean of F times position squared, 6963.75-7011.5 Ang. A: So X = 1.04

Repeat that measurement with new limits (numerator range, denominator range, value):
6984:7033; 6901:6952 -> 1.08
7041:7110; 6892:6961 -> 1.12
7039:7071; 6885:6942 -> 1.17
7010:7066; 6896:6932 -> 1.16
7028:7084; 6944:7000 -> 1.06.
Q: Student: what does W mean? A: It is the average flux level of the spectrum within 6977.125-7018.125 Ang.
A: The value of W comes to 198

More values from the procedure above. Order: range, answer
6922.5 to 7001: 196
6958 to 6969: 199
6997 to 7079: 204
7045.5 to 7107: 202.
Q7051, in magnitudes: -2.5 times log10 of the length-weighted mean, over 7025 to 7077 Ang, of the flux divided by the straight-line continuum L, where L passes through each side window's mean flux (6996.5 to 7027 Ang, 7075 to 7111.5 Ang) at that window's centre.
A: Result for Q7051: -0.03 mag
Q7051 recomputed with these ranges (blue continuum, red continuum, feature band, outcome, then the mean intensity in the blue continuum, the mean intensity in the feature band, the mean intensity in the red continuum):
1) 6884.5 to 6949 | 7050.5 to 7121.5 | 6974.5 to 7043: -0.04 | 185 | 200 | 201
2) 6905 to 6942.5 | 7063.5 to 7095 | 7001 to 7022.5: -0.03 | 187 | 200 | 200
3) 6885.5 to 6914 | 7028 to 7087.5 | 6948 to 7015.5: -0.03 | 178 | 198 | 205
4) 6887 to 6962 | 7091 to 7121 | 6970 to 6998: -0.03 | 188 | 196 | 199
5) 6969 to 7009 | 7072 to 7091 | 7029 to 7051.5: -0.05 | 197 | 209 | 200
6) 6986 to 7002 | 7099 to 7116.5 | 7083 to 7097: 0.01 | 199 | 197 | 200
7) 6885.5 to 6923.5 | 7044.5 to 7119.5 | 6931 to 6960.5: -0.08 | 179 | 198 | 202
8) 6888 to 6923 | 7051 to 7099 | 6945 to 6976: -0.07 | 179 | 198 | 201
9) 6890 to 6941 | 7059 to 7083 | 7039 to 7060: -0.05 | 184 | 209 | 202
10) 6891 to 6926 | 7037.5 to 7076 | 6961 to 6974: -0.04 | 180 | 197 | 206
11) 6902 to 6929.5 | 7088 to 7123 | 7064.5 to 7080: -0.04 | 183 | 202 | 199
